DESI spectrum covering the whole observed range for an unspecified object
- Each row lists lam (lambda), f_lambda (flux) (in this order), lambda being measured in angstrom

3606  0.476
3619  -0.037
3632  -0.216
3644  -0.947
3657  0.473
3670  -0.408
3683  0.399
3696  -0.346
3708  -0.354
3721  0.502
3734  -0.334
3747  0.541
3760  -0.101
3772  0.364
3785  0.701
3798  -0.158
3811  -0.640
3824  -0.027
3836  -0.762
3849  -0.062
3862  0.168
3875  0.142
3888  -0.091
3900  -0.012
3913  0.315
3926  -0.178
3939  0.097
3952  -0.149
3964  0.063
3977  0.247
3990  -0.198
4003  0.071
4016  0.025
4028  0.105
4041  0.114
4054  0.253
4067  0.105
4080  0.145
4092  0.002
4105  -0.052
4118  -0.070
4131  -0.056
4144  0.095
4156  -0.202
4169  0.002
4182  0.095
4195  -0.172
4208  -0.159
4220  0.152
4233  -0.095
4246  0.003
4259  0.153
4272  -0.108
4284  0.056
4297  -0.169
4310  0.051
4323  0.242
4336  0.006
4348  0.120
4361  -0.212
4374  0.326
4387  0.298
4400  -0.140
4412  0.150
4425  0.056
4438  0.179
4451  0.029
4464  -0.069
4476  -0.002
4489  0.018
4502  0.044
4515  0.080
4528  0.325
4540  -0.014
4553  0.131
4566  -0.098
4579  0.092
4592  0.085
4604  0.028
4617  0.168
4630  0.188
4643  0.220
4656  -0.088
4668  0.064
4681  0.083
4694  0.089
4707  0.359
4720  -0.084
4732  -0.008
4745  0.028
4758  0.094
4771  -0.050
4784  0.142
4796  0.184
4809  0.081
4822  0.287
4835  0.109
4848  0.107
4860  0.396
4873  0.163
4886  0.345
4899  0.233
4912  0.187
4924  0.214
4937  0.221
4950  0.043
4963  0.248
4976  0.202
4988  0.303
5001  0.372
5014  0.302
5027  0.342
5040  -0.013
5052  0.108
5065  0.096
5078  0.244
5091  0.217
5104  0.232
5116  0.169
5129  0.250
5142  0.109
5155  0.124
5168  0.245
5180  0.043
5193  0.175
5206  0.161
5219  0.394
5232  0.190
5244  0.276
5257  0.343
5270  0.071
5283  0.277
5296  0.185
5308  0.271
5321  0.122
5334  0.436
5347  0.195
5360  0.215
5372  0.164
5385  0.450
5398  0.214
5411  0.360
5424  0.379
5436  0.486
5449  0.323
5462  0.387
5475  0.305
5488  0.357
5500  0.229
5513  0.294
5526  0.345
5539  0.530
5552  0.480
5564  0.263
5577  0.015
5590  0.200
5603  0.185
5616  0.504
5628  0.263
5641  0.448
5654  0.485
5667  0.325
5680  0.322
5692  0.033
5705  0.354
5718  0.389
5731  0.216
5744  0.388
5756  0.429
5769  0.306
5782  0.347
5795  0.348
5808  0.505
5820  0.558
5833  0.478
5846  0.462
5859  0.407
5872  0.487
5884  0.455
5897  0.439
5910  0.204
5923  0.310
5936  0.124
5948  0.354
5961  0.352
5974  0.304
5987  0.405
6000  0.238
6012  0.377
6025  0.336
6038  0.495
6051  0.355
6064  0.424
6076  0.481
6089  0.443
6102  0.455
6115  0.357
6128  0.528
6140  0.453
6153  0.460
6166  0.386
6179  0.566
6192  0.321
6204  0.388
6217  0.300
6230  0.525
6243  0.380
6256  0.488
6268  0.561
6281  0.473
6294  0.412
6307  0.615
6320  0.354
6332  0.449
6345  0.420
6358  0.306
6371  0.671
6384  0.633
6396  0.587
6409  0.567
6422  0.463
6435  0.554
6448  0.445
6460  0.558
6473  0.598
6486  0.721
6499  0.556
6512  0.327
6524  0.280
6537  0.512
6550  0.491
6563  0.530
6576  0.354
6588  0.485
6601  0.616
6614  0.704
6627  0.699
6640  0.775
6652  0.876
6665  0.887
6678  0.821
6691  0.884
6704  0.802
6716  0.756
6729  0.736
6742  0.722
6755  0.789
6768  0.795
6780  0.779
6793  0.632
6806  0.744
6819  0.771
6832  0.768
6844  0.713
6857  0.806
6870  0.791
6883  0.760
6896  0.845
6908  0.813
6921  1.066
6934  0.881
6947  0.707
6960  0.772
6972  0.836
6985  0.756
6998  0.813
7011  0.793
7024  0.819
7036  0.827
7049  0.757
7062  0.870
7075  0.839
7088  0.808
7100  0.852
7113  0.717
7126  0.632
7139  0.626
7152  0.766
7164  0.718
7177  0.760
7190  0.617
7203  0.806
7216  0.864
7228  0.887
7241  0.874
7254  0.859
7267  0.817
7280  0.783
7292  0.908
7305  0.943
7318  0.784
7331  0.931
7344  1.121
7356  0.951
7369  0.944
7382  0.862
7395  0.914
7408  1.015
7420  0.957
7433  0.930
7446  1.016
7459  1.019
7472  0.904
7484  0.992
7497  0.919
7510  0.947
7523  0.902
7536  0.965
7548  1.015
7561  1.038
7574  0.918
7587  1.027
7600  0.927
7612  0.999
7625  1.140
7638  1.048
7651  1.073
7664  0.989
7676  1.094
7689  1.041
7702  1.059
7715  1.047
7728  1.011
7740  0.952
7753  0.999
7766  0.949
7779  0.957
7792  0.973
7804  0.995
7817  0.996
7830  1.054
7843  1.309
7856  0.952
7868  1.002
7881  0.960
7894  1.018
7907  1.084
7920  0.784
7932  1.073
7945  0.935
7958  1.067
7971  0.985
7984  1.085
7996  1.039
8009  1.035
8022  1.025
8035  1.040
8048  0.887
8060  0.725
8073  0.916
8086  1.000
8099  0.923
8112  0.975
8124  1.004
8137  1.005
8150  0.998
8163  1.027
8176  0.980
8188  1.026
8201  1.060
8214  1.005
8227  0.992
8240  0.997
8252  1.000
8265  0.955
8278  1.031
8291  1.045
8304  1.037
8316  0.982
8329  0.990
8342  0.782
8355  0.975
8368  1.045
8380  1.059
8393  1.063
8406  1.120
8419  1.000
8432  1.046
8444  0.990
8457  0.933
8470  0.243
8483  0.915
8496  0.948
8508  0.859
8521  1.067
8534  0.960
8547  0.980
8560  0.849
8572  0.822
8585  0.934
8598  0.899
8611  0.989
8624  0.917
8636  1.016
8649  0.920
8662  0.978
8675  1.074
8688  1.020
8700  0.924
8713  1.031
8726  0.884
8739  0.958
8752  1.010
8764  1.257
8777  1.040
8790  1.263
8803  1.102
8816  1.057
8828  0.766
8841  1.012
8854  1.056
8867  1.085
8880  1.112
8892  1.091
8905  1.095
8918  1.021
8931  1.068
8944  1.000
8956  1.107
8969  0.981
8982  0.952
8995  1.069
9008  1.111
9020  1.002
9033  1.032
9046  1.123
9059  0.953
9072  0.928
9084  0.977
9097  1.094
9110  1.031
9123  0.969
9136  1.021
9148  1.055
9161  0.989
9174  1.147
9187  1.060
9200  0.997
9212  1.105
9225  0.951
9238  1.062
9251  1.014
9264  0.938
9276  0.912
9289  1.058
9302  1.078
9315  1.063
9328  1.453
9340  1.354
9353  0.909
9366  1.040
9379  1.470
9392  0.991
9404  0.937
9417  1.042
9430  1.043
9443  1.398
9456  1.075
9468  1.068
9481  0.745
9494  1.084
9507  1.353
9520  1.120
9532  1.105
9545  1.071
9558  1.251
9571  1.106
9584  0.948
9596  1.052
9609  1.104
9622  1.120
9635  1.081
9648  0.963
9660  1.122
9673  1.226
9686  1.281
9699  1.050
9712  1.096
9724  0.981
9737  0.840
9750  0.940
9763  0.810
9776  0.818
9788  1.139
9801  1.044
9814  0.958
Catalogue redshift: 0.66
